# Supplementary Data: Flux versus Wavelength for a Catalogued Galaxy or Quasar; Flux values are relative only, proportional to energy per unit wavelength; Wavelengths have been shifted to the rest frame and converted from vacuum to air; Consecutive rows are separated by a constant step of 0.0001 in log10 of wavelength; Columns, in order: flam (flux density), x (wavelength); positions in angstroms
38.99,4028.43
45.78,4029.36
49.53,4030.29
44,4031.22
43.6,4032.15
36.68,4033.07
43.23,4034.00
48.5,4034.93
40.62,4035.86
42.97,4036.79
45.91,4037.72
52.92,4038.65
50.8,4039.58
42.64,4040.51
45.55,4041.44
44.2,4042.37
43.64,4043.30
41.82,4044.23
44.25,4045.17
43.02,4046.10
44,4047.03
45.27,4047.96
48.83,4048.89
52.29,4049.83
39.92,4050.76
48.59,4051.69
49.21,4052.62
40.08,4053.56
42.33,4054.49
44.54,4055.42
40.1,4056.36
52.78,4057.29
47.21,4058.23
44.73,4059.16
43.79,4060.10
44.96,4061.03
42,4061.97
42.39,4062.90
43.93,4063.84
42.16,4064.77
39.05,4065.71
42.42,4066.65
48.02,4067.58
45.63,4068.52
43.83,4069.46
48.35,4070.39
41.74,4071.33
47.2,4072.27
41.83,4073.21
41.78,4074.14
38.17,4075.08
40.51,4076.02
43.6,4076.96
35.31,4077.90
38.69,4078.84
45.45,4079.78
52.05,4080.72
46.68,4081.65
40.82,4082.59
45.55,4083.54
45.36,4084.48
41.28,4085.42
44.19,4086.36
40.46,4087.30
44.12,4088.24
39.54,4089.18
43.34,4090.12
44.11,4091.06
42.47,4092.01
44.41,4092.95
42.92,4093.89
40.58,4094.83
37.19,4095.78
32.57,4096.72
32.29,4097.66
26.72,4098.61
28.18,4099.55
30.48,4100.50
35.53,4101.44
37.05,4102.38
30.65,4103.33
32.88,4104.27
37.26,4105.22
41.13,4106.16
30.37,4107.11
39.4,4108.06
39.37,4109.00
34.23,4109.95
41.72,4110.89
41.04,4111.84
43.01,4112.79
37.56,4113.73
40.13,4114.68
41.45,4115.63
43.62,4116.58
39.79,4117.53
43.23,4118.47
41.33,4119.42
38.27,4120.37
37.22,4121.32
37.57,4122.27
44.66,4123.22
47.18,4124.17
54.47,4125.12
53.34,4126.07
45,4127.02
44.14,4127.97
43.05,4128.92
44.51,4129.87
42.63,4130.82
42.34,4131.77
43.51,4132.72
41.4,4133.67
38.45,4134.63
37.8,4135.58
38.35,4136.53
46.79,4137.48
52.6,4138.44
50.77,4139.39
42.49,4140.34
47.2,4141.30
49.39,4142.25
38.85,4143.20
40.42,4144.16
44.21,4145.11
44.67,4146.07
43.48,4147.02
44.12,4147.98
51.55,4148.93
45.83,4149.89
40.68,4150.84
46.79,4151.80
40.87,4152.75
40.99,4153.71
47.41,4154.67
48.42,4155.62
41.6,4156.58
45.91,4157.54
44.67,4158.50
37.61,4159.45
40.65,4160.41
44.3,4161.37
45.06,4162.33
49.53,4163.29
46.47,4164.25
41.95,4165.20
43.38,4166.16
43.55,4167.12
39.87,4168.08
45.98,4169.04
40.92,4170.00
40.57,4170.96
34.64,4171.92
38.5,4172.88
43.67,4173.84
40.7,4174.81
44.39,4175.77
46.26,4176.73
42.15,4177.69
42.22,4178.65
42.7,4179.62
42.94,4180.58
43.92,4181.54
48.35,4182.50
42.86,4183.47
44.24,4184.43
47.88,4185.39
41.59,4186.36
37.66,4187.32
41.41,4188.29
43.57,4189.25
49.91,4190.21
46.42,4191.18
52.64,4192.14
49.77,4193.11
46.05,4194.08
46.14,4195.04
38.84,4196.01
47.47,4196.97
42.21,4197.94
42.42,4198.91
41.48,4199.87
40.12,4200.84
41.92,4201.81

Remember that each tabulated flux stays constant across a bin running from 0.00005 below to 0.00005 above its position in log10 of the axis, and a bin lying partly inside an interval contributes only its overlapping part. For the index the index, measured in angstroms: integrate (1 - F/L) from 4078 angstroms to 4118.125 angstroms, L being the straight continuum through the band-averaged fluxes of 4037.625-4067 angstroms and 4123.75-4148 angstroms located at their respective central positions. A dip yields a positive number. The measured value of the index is 4.8 angstroms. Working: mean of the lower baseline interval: 44.8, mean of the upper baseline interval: 44.7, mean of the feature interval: 39.4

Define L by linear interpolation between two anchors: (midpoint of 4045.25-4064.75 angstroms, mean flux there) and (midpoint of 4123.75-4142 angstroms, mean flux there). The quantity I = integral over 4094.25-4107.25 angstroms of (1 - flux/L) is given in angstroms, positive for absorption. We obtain 3.2 angstroms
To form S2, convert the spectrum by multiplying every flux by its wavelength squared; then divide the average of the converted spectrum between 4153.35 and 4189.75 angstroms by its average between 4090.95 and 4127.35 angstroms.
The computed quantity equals 1.13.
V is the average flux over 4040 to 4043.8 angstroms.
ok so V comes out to 44.1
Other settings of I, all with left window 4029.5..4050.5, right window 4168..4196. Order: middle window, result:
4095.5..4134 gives 4.3 angstroms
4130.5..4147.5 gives 0.2 angstroms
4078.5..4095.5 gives 0.5 angstroms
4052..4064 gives 0.1 angstroms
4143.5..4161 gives 0.1 angstroms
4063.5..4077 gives 0.5 angstroms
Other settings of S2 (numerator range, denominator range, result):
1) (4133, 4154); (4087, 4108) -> 1.22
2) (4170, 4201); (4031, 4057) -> 1.04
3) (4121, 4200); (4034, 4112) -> 1.09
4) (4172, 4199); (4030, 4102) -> 1.09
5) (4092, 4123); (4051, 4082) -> 0.87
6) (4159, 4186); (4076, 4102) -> 1.12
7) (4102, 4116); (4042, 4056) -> 0.87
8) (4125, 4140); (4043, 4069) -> 1.04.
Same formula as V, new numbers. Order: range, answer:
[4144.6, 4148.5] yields 44.2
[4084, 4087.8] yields 42.9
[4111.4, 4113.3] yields 42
